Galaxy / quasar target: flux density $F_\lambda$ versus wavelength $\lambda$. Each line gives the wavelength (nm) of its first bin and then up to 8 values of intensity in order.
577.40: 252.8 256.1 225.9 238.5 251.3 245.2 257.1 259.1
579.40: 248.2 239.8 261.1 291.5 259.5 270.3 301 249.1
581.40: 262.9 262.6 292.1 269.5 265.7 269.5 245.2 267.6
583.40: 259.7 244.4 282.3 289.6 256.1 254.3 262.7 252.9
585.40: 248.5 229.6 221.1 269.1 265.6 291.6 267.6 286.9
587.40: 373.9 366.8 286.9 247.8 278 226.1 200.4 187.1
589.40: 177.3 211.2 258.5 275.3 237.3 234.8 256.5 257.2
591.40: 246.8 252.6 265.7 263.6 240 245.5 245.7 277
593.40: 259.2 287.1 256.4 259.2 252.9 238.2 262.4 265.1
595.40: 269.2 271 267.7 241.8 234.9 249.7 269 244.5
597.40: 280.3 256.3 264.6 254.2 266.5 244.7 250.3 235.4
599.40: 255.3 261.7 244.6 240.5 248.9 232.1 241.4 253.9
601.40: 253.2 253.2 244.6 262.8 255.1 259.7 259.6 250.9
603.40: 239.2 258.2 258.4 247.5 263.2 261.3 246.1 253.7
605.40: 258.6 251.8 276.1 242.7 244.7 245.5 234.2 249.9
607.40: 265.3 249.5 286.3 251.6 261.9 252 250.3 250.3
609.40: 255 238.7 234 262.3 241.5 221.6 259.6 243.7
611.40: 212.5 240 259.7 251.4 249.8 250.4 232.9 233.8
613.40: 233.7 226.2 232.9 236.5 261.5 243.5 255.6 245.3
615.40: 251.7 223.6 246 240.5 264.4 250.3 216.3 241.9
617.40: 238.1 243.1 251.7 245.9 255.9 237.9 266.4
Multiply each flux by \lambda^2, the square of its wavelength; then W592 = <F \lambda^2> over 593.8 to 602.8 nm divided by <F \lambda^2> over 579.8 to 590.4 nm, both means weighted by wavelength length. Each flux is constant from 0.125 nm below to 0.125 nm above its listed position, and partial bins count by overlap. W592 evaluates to 1.01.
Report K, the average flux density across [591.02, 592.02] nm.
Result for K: 256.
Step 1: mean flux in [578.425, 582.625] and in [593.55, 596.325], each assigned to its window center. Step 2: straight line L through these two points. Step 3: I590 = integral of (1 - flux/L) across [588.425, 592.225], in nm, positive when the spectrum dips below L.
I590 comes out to 0.35 nm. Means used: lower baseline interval 264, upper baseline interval 260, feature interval 237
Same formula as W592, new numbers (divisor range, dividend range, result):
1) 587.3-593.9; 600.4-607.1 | 1.03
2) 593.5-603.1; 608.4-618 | 1.00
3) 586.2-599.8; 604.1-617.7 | 1.02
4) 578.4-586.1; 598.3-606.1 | 1.04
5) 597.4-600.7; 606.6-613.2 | 1.02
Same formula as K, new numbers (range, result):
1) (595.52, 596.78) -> 253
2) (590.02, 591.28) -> 252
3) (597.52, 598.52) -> 260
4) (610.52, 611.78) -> 236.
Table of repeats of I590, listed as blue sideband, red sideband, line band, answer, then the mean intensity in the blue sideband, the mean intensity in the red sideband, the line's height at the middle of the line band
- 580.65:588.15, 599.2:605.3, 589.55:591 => 0.10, 272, 252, 265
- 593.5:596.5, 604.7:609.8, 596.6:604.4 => 0.10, 259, 253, 256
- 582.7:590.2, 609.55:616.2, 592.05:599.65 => -0.11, 259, 242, 253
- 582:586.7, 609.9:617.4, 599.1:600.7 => 0.02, 260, 242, 251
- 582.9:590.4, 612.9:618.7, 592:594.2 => -0.03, 259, 242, 256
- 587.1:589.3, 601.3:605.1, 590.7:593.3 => 0.12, 271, 254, 267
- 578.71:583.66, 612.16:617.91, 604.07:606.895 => -0.05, 264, 242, 248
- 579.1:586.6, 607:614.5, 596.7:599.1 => -0.04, 262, 246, 254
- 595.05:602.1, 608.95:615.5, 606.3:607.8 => -0.01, 253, 243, 247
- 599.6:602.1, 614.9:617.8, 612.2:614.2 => 0.05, 247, 243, 244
